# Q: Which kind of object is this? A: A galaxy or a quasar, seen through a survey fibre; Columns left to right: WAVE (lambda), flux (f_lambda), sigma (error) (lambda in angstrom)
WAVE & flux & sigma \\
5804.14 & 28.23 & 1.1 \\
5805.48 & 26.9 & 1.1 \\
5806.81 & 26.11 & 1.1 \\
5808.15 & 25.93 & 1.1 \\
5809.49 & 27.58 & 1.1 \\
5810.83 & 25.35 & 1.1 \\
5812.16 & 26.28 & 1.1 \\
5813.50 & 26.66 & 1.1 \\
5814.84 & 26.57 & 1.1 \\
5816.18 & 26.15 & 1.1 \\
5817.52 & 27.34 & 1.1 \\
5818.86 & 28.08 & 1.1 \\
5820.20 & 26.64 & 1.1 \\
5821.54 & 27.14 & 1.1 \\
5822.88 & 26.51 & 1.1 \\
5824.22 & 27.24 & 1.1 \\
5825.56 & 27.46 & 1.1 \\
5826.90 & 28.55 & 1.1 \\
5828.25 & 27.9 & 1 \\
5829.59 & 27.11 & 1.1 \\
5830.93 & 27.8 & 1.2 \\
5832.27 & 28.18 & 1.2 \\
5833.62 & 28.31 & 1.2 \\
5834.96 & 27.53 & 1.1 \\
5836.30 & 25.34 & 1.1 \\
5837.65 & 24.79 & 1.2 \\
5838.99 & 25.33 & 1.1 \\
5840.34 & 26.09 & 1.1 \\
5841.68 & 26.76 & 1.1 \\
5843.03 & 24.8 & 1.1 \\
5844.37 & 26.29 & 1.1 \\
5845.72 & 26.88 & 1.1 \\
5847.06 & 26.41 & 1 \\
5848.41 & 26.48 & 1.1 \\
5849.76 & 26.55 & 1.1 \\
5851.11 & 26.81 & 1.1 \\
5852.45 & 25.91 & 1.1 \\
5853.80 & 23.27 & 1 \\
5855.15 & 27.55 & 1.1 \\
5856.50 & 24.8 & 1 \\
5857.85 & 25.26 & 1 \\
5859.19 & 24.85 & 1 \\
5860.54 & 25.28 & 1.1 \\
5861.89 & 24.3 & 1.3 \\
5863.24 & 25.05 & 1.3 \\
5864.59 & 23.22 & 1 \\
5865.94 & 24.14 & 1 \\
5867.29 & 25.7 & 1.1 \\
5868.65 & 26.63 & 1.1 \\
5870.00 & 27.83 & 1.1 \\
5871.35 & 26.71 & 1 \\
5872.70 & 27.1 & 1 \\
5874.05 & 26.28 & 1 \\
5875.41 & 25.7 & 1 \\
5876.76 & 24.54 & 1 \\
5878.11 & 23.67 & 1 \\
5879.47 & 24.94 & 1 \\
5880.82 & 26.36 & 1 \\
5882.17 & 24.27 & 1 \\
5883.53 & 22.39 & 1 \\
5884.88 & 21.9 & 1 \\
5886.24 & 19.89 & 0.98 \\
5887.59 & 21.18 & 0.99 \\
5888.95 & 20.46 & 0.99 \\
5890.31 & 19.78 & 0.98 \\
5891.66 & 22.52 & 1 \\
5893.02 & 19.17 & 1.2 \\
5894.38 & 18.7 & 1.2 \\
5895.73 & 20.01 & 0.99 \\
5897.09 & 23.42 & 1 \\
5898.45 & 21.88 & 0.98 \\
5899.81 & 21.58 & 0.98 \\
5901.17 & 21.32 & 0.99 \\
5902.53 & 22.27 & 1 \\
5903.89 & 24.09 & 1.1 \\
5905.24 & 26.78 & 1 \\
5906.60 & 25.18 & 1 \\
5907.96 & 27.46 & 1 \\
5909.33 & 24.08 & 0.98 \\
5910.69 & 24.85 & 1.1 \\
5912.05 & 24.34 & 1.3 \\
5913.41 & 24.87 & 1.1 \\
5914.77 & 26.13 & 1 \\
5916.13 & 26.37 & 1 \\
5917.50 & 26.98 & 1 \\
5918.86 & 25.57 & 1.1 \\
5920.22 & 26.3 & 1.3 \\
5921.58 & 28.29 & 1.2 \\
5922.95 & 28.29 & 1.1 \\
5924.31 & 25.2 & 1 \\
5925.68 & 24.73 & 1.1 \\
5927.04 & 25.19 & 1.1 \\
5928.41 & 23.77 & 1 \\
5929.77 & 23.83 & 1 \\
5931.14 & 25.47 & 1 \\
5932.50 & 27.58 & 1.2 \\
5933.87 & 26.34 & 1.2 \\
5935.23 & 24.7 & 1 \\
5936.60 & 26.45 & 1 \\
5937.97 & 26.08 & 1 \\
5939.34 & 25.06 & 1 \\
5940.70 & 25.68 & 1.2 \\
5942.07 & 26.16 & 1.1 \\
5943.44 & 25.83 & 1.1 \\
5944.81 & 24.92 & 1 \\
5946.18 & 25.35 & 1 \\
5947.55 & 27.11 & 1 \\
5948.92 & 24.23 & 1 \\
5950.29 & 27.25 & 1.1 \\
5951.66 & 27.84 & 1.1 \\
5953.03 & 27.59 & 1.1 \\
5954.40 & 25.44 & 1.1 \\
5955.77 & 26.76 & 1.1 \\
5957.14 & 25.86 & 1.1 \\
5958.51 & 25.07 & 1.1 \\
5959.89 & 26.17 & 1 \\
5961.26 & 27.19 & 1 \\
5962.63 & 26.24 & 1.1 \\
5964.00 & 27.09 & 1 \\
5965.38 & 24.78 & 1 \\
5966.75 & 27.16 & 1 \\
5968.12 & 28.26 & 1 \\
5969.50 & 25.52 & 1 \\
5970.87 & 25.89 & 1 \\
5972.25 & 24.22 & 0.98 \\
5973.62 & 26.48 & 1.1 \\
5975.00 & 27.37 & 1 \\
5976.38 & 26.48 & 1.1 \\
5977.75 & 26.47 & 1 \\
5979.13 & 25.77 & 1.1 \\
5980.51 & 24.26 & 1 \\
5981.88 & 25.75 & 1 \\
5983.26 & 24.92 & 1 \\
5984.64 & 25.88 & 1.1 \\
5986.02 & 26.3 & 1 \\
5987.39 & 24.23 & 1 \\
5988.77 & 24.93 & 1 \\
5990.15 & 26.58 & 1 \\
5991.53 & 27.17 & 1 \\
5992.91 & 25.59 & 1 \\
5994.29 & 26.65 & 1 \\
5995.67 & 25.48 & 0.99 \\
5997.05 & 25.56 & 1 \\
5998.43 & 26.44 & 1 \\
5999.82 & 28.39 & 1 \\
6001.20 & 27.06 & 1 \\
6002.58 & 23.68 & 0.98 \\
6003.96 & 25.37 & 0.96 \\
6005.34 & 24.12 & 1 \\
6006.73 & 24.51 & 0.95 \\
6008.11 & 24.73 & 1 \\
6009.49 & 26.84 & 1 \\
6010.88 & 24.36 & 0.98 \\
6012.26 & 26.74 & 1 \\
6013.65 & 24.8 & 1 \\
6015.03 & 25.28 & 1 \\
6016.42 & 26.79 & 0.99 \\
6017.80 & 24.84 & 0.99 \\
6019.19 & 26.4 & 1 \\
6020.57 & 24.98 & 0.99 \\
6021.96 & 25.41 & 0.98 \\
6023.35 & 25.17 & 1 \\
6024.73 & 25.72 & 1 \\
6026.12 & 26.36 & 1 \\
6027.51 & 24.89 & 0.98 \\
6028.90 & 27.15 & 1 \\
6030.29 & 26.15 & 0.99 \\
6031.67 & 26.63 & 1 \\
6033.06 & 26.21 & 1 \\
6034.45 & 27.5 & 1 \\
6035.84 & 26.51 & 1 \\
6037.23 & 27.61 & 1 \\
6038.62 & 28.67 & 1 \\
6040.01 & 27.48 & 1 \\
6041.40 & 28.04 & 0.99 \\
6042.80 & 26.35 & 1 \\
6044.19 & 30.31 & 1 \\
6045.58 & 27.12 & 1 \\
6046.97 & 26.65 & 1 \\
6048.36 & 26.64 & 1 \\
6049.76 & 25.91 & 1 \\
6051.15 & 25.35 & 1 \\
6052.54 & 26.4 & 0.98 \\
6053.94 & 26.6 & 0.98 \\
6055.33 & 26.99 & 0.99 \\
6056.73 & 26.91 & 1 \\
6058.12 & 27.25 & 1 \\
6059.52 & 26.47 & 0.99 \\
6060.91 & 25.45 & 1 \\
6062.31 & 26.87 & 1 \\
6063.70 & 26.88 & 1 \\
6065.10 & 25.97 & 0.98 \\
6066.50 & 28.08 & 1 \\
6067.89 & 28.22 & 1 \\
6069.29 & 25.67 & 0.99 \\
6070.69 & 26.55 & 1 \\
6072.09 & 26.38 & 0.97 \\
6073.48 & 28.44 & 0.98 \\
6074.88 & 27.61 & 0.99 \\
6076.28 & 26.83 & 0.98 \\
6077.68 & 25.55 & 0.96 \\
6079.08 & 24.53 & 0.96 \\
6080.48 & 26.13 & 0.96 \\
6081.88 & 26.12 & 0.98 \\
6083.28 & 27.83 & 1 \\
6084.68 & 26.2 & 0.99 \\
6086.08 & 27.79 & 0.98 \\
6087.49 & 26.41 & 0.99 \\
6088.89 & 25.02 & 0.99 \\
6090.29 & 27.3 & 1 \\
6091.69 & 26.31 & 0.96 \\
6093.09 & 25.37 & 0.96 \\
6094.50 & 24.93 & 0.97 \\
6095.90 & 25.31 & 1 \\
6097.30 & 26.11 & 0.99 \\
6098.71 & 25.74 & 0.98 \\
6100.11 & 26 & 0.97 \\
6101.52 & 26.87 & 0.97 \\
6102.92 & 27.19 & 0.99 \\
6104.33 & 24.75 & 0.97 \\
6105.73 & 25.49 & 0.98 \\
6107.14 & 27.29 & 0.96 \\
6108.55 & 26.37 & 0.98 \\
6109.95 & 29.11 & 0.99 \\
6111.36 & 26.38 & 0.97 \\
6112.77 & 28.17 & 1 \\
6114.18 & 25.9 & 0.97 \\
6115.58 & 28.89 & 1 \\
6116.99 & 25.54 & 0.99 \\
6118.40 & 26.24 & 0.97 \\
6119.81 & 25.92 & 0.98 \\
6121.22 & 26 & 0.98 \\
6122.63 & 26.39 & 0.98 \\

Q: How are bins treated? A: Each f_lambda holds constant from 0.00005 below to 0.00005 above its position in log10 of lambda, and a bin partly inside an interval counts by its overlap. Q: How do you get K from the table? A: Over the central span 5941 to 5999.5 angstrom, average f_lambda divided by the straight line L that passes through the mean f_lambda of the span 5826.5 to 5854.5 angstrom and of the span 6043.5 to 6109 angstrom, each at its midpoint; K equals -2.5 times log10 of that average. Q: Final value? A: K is 0.018 mag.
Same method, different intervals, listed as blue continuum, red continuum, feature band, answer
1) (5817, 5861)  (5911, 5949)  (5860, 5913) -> 0.105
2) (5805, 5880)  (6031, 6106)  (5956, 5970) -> 0.003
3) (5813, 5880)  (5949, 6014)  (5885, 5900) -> 0.248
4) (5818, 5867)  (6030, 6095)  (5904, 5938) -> 0.027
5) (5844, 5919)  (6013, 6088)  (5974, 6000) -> -0.009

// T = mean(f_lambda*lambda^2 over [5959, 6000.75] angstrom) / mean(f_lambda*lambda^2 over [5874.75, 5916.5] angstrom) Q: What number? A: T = 1.16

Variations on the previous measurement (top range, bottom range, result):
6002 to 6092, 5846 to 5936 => 1.13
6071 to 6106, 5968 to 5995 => 1.05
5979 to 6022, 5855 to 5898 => 1.12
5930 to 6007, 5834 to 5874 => 1.05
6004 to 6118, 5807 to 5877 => 1.08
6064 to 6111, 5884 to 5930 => 1.18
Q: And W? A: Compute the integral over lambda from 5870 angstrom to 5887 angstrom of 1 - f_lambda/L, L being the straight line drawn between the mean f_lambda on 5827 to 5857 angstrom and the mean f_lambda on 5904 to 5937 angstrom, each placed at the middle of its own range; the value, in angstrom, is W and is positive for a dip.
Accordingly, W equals 1.00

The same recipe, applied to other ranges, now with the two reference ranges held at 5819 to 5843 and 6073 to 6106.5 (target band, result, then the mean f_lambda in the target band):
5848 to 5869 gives 1.2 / 25.3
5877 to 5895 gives 3.2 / 22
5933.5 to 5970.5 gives 0.6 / 26.2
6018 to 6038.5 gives 0.1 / 26.2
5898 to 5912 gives 1.4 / 24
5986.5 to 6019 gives 1.0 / 25.7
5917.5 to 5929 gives 0.3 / 26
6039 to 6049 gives -0.5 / 27.6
